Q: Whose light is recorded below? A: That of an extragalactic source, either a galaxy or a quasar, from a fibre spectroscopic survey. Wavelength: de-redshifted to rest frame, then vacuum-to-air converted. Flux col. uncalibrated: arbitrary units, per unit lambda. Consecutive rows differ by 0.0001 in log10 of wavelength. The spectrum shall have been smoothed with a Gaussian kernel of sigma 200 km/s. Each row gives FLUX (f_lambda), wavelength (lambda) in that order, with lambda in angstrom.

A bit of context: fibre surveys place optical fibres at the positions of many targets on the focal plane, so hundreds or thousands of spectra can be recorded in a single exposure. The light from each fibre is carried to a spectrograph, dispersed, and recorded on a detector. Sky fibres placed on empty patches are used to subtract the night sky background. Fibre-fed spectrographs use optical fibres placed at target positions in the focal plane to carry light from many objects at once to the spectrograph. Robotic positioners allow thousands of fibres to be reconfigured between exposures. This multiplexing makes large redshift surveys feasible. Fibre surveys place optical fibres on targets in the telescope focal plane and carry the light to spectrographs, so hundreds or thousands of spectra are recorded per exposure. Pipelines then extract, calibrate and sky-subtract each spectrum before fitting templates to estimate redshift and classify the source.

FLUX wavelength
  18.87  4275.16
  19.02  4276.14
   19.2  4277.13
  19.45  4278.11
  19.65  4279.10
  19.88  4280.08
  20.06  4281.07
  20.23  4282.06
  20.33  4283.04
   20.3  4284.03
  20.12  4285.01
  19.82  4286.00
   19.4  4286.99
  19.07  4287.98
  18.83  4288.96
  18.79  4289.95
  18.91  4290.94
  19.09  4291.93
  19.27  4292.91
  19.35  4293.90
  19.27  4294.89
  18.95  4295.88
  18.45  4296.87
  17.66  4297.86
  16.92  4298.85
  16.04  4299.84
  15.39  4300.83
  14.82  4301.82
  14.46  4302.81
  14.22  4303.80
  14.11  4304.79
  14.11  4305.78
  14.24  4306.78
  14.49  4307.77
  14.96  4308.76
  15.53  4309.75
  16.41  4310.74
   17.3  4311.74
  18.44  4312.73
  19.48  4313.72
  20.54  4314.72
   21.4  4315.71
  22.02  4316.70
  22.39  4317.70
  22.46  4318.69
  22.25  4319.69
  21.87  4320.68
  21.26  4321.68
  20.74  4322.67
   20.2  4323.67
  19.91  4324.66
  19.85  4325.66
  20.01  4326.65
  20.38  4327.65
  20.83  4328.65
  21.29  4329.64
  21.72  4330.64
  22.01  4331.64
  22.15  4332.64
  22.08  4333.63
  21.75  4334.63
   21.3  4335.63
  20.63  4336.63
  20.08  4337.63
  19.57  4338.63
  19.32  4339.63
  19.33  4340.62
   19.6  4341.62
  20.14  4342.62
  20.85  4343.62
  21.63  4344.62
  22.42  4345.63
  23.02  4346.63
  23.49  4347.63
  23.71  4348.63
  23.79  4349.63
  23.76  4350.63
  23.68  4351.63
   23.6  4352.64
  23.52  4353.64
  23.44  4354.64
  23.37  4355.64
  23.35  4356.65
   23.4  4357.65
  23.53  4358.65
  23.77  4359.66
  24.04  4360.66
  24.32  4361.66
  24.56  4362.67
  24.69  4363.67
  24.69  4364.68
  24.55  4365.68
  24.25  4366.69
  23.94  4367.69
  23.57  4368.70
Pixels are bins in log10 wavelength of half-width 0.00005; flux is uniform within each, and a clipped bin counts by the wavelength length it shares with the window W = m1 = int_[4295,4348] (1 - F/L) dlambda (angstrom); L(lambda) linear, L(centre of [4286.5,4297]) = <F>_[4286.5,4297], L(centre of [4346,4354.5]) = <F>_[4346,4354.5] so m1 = 5.14 angstrom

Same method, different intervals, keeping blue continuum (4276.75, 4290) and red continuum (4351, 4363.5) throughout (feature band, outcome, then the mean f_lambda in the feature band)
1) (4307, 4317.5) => 1.6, 18.1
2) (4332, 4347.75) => 1.2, 21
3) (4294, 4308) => 3.1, 16.1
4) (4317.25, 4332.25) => 0.6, 21.1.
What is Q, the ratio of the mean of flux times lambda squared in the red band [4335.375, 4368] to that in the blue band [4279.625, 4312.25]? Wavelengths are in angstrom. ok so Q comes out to 1.33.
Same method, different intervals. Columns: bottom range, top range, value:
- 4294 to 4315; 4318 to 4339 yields 1.29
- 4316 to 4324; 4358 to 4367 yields 1.14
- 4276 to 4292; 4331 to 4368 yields 1.19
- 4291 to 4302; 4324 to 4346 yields 1.18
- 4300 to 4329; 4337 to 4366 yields 1.26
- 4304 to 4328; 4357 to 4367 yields 1.31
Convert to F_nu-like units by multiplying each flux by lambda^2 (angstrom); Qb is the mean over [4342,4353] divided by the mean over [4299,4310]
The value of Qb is 1.56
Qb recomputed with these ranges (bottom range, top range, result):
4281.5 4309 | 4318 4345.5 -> 1.21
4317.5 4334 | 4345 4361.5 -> 1.12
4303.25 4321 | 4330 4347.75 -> 1.18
